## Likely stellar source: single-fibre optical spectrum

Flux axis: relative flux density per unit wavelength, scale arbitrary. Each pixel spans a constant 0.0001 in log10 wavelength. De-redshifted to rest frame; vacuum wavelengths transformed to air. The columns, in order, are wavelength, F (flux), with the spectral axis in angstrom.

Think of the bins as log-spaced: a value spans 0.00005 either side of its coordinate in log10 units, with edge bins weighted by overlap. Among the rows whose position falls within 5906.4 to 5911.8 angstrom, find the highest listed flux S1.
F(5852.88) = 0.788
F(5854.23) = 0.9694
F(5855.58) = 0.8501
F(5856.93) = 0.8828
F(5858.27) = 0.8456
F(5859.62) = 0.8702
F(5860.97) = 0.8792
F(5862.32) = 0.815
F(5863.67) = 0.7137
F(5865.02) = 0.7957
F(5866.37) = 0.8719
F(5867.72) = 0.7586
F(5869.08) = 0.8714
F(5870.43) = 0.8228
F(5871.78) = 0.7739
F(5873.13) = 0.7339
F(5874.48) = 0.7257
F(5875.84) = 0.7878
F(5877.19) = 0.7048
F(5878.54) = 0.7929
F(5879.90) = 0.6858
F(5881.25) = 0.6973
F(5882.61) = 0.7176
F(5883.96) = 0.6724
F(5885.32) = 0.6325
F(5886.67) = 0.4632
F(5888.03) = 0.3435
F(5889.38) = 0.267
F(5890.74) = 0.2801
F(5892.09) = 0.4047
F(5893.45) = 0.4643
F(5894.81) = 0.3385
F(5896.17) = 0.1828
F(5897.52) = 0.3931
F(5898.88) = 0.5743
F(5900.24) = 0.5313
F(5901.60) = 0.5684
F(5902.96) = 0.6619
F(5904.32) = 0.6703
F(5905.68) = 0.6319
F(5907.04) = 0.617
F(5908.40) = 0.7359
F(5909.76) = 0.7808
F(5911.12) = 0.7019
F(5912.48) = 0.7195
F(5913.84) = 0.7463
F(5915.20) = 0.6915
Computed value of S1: 0.7808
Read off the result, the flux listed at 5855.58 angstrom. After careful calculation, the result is 0.8501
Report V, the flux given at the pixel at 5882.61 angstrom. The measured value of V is 0.7176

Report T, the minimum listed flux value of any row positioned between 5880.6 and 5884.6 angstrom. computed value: 0.6724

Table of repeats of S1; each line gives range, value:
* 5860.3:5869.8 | 0.8792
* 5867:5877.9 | 0.8714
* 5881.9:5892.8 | 0.7176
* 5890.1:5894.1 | 0.4643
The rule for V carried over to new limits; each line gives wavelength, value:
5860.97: 0.8792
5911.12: 0.7019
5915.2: 0.6915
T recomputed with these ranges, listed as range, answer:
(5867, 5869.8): 0.7586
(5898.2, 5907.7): 0.5313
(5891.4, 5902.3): 0.1828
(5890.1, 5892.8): 0.2801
